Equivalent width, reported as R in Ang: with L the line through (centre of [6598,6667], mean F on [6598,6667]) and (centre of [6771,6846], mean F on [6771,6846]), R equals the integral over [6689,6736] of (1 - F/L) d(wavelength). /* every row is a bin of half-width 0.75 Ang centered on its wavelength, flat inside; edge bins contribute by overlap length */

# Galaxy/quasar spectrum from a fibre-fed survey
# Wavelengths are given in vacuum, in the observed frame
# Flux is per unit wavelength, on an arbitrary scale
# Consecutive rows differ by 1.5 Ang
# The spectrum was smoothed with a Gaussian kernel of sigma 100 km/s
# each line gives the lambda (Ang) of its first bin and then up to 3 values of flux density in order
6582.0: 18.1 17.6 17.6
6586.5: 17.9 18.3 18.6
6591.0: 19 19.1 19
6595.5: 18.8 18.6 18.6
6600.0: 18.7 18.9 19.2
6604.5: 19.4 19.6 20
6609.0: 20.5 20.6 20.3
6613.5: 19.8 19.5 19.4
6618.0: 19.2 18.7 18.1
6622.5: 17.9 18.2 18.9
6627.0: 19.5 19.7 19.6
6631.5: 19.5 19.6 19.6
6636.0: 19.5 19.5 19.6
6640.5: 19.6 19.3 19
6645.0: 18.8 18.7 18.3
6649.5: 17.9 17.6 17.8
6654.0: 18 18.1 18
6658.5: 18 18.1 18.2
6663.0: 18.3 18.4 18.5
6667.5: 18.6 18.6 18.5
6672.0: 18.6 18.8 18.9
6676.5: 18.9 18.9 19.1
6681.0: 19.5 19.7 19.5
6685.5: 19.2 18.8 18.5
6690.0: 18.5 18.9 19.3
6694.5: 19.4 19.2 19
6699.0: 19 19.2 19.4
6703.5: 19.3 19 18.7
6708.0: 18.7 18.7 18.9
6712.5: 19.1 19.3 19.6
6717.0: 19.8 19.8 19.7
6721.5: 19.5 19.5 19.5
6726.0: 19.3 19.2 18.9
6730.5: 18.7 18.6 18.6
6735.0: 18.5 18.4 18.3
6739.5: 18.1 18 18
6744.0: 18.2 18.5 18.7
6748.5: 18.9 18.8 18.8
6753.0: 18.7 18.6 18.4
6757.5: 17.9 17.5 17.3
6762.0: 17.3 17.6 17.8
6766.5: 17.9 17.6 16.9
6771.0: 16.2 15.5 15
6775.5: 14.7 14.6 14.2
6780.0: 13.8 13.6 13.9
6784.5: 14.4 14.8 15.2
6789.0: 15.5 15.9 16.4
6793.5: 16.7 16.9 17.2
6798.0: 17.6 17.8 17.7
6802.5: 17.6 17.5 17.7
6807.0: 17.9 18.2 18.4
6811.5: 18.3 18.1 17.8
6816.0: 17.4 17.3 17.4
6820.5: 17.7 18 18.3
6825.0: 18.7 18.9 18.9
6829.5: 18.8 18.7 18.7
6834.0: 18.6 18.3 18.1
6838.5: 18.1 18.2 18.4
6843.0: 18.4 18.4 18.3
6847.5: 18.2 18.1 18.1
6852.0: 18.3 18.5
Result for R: -2.6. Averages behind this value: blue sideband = 19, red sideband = 17.1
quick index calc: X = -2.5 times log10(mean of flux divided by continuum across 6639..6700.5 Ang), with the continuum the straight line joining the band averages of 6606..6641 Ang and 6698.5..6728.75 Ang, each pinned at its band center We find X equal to 0.04 mag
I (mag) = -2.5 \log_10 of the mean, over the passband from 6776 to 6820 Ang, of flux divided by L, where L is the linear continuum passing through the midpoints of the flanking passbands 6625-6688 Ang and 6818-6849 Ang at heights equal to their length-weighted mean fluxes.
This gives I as 0.12 mag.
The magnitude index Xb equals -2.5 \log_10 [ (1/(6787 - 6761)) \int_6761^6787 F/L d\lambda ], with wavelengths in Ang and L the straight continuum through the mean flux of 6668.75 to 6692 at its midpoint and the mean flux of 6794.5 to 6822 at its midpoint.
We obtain 0.15 mag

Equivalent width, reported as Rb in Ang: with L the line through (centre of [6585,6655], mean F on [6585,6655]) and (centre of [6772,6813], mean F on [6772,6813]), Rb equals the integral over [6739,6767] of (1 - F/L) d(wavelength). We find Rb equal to -2.1 Ang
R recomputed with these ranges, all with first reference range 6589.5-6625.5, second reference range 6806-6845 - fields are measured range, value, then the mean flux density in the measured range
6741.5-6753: 0.00 Ang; 18.6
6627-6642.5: -0.41 Ang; 19.6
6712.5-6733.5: -0.72 Ang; 19.3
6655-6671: 0.53 Ang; 18.3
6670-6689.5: -0.15 Ang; 19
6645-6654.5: 0.44 Ang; 18.1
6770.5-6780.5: 1.95 Ang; 14.8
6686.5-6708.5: -0.26 Ang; 19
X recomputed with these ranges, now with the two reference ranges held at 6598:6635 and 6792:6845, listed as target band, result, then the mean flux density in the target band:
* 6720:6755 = -0.01 mag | 18.7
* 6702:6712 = -0.01 mag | 18.9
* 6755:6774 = 0.07 mag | 17.2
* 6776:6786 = 0.28 mag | 14.2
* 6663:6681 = 0.01 mag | 18.7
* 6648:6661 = 0.07 mag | 18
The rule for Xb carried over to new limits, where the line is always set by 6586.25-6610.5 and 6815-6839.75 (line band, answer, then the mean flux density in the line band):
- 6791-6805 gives 0.07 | 17.2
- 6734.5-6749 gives 0.01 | 18.3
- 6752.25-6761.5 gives 0.03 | 18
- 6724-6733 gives -0.02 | 19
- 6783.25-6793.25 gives 0.20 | 15.4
